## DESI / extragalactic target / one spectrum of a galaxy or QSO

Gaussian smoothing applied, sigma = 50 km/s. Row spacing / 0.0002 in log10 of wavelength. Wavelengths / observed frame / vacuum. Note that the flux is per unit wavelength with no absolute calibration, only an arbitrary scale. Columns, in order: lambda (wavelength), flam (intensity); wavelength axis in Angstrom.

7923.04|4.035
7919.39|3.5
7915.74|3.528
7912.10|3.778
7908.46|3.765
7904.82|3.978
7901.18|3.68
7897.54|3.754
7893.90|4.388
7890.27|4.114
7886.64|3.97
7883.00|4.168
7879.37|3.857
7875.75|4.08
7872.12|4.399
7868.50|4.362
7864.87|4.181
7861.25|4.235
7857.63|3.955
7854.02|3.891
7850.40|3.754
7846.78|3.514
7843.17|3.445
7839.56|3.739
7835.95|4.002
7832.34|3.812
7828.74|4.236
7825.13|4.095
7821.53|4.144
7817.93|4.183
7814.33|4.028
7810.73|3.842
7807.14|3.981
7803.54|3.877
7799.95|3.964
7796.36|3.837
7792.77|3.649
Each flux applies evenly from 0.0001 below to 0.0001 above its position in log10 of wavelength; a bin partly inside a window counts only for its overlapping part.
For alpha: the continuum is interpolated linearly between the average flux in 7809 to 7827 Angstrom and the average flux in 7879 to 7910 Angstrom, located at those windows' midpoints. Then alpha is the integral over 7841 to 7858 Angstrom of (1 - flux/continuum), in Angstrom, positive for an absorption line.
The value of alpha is 1.4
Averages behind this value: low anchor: 4.06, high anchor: 3.97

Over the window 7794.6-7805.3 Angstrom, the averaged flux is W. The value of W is 3.89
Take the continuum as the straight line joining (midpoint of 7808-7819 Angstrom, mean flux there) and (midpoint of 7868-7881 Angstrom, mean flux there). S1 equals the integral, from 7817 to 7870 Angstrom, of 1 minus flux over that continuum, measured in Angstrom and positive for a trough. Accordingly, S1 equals 1.5 Angstrom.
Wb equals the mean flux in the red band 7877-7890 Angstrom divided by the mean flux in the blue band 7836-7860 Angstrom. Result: 1.1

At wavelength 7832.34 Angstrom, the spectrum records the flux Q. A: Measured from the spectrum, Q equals 3.812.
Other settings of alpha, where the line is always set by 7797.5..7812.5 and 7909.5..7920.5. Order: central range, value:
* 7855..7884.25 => -3.2 Angstrom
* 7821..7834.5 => -0.7 Angstrom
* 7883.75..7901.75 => -1.6 Angstrom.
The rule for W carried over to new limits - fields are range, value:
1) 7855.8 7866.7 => 4.12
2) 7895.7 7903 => 3.72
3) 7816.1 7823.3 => 4.16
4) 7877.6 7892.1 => 4.03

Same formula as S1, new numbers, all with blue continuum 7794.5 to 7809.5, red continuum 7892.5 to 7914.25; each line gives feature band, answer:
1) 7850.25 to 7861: -0.1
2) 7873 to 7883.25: -0.4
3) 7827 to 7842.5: 0.0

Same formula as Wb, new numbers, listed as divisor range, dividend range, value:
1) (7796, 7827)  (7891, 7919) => 0.96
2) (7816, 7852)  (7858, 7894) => 1.07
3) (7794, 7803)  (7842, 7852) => 0.92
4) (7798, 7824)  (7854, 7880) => 1.04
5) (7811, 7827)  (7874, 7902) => 0.98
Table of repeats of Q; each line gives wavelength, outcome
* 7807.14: 3.981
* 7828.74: 4.236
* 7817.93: 4.183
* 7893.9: 4.388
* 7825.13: 4.095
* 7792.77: 3.649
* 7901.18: 3.68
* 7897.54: 3.754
